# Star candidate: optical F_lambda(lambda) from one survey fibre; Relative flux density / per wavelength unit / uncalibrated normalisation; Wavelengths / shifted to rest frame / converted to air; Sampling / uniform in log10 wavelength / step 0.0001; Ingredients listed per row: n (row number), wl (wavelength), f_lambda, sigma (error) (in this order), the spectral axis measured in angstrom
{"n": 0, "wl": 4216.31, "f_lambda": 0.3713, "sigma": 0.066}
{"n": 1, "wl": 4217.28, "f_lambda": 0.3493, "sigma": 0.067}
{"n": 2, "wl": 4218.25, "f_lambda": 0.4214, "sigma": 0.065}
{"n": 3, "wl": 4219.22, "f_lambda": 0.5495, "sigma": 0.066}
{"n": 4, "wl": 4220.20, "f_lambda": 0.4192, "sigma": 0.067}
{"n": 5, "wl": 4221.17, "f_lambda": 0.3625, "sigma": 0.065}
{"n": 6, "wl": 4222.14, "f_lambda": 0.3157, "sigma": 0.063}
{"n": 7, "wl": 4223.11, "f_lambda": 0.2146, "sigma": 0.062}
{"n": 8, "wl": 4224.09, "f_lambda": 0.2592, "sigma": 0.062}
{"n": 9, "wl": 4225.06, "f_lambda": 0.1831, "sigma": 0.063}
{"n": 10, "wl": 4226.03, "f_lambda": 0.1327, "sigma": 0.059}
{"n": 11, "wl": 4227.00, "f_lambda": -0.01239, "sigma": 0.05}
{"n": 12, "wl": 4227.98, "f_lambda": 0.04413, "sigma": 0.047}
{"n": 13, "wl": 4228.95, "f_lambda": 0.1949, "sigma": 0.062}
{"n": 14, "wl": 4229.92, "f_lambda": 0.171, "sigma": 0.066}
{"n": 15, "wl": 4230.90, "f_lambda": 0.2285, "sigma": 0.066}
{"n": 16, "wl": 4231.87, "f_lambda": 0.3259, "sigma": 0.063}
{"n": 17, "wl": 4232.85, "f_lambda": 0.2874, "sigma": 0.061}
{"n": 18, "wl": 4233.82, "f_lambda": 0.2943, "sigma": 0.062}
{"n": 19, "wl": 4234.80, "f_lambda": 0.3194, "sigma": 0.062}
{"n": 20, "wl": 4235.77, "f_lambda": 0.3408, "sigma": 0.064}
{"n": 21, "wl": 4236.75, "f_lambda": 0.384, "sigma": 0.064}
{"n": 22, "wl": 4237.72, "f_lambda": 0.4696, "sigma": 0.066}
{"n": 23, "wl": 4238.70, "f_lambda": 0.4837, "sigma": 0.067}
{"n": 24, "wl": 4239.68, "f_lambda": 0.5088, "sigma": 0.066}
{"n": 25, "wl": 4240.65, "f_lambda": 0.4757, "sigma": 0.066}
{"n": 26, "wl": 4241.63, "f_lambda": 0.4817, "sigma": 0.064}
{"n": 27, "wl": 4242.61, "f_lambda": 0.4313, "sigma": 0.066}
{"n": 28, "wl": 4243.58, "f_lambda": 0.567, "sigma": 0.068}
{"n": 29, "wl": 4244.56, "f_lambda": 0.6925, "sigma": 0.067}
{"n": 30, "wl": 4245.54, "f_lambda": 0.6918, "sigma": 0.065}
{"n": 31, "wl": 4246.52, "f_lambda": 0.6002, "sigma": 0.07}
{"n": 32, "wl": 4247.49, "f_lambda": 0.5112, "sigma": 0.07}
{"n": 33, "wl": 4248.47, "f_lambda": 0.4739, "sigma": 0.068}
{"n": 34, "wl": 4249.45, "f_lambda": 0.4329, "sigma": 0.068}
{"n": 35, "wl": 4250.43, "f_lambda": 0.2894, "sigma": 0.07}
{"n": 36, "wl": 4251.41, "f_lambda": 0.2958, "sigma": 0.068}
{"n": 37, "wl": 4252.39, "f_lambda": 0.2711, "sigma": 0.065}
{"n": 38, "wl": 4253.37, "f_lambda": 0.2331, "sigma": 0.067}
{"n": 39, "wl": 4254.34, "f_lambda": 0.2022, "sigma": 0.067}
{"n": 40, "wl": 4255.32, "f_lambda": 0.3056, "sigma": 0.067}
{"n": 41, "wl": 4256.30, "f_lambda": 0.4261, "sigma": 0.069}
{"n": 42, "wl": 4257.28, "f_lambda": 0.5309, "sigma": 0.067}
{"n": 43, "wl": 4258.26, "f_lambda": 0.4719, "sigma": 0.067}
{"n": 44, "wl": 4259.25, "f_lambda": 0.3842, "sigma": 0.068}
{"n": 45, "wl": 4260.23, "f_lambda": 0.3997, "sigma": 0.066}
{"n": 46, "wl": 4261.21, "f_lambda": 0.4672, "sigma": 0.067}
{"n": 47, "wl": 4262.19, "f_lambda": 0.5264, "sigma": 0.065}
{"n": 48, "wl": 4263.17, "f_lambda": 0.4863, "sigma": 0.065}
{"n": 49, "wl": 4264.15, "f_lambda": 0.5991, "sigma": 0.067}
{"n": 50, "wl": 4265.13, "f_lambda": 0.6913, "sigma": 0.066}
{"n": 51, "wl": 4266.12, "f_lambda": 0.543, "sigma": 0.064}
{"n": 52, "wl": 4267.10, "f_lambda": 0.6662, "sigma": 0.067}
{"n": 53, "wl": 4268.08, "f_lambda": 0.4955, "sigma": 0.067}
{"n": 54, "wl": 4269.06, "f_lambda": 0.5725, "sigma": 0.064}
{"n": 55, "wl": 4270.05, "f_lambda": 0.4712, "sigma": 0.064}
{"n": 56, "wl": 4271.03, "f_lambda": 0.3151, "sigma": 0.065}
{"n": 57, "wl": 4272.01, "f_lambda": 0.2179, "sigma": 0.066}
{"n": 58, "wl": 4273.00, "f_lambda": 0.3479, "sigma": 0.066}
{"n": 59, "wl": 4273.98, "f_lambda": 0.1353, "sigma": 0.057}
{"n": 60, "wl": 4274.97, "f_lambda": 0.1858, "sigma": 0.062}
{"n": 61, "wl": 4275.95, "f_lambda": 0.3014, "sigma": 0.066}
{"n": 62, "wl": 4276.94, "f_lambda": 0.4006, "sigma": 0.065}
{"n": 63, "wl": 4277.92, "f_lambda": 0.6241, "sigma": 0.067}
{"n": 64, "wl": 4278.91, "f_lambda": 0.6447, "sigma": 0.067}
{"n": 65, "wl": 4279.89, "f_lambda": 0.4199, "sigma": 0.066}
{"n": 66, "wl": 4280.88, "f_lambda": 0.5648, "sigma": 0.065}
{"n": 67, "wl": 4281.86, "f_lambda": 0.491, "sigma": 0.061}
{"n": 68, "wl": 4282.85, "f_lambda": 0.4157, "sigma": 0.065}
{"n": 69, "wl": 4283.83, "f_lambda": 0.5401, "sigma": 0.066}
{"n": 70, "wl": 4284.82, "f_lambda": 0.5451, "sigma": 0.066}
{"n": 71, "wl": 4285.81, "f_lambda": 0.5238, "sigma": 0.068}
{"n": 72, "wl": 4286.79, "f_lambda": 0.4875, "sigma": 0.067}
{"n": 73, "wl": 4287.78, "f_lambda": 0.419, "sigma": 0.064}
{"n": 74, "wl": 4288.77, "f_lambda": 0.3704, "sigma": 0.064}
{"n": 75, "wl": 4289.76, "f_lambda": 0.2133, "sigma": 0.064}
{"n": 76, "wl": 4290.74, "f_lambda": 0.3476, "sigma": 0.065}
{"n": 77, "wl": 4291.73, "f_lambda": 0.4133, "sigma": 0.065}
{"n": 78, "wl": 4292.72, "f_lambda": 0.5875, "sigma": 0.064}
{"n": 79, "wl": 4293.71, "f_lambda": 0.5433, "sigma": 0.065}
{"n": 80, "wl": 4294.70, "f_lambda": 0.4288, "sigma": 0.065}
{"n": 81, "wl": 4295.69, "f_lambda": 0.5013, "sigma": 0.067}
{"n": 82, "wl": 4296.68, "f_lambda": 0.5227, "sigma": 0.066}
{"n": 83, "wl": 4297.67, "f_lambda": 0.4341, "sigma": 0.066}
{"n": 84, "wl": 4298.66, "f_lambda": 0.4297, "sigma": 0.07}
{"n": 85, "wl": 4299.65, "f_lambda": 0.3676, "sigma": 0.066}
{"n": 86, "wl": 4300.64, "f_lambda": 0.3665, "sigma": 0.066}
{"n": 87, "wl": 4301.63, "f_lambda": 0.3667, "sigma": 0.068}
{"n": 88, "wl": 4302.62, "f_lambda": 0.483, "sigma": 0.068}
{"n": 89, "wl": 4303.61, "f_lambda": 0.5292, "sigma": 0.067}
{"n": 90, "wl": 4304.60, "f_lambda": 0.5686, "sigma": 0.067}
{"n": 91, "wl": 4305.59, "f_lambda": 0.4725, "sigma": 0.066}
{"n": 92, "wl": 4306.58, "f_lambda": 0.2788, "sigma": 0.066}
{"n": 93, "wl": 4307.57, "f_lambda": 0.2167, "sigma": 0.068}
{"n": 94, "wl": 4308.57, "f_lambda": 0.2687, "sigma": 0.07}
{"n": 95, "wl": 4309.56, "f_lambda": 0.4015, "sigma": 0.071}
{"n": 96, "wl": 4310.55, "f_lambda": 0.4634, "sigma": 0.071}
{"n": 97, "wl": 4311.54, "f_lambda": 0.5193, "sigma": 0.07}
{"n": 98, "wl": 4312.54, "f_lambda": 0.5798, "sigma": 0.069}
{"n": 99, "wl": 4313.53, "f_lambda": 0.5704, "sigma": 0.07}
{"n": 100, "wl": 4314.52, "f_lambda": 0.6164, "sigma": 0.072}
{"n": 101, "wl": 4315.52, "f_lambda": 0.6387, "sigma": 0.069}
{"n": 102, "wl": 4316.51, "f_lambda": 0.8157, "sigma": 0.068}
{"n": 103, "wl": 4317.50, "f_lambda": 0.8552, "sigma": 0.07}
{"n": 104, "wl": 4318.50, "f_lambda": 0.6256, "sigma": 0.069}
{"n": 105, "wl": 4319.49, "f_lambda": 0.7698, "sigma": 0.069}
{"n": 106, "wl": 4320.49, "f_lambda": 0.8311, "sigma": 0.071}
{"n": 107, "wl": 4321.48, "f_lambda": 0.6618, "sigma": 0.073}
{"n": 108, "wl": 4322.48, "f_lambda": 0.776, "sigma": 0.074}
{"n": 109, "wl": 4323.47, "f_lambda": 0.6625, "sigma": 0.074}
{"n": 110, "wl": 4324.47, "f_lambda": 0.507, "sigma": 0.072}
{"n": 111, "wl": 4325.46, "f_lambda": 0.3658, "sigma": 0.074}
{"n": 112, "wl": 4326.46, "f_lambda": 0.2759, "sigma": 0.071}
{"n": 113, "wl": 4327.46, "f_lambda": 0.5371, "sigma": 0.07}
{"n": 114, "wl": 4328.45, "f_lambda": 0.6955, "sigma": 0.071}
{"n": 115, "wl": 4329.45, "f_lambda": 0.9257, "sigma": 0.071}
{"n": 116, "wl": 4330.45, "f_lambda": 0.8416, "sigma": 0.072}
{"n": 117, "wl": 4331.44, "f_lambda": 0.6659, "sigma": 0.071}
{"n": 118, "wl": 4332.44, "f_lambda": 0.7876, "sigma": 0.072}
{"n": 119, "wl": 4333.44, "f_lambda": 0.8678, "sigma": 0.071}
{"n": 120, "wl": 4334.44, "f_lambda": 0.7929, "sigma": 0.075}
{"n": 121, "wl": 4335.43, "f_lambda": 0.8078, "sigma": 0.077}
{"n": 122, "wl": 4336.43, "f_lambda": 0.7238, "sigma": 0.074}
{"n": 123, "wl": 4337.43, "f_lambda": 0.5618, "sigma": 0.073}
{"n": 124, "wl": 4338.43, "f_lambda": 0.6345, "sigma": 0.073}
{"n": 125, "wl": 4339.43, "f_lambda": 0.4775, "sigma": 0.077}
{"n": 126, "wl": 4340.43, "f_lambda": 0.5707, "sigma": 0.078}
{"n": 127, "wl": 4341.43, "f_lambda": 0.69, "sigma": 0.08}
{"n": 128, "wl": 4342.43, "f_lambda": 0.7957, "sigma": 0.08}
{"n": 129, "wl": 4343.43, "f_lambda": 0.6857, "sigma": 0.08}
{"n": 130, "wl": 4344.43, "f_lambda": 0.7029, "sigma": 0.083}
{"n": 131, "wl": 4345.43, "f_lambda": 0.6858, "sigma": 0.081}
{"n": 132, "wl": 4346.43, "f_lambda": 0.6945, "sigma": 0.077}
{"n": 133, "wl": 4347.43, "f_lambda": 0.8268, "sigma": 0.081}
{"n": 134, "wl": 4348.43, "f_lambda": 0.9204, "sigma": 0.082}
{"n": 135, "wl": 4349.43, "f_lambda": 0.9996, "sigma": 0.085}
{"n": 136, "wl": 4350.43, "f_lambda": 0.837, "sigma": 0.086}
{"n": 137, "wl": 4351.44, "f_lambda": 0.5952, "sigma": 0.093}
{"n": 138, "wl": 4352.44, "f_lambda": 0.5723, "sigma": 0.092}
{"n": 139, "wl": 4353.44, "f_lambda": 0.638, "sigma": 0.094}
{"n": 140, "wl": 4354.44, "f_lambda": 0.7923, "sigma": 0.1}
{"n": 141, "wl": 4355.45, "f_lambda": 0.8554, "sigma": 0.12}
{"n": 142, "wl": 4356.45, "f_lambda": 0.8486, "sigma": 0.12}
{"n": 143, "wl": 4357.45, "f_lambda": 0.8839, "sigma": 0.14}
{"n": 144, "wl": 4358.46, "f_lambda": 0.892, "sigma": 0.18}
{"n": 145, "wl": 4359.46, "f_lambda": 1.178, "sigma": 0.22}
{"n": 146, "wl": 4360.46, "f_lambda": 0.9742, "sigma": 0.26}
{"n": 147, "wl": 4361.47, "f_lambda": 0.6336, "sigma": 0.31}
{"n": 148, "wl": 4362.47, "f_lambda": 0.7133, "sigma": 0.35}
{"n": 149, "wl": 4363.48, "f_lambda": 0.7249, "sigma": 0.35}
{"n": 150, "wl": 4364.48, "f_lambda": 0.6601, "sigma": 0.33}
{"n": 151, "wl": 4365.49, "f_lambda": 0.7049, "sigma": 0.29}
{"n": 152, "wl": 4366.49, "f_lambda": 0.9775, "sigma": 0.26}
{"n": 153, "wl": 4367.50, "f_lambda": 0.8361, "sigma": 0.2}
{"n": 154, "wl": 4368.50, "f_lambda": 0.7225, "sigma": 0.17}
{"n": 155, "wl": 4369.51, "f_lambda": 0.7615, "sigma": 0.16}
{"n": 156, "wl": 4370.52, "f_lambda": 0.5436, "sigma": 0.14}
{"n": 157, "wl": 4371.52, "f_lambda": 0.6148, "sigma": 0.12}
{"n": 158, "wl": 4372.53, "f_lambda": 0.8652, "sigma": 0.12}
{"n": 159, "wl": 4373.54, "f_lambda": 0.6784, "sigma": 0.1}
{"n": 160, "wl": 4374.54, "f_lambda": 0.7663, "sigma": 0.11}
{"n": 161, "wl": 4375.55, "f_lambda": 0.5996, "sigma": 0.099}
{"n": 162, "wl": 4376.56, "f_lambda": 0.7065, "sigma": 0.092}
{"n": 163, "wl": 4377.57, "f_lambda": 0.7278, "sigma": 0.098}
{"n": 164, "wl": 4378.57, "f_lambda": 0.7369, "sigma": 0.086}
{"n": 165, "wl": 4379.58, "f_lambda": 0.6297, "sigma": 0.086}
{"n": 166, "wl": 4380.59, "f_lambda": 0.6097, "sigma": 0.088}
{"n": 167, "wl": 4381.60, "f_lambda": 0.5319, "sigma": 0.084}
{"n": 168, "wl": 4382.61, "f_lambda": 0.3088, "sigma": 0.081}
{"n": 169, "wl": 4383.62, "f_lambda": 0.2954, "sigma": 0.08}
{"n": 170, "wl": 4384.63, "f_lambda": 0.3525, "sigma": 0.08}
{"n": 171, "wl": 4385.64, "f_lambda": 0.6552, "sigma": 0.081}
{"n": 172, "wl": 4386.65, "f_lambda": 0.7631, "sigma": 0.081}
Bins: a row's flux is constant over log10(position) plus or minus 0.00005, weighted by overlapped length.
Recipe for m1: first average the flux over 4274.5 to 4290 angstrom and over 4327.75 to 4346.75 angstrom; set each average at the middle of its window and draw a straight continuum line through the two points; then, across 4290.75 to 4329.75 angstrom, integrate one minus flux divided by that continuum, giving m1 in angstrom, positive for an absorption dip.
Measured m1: 3.8 angstrom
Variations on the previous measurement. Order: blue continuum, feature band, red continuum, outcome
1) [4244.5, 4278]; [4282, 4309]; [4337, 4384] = 4.8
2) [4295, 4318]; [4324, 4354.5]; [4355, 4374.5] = -1.4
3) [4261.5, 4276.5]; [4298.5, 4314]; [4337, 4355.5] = 3.8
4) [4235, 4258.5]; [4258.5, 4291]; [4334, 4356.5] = 4.2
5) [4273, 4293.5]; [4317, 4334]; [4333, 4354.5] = -1.4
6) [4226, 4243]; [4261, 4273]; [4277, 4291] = -2.4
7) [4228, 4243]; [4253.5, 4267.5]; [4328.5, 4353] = -0.9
